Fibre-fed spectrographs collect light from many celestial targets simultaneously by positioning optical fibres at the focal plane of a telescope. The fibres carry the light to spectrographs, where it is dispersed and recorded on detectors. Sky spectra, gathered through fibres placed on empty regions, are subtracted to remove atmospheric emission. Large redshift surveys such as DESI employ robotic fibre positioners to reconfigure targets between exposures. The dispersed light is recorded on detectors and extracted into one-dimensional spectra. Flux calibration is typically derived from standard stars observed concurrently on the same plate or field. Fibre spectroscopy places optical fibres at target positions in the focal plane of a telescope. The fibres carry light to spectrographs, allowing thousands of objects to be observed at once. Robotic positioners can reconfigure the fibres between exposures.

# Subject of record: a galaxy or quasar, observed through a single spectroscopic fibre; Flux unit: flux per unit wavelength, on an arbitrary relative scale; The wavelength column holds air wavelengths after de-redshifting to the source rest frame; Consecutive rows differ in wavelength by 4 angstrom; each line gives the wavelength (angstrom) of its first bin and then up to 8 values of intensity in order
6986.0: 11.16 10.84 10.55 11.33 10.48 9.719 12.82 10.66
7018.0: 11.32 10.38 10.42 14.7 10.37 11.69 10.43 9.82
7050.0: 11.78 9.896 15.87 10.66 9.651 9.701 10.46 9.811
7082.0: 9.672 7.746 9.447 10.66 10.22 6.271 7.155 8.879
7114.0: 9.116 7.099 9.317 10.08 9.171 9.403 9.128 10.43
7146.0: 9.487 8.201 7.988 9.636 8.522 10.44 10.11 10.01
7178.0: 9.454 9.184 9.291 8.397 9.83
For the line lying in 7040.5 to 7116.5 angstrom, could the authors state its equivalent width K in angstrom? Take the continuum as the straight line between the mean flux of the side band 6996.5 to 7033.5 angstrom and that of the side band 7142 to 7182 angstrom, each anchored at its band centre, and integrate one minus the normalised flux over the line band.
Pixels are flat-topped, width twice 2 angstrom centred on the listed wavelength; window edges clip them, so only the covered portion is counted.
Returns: 4.65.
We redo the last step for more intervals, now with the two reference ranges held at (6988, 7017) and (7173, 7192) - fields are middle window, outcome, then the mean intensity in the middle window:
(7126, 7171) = 1.0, 9.34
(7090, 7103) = 0.9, 9.33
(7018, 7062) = -3.8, 11.5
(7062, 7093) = 1.9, 9.61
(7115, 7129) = 1.3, 8.88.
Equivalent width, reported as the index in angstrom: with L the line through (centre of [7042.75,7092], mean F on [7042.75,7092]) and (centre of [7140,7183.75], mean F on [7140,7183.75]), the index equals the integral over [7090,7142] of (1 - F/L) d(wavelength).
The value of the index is 4.8 angstrom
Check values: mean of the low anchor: 10.4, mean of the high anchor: 9.41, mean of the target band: 8.96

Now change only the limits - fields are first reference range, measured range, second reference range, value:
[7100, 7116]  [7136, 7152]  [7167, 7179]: -0.6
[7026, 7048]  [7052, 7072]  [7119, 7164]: -0.6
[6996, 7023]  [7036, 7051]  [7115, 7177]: -0.5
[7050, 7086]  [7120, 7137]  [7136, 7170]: 0.3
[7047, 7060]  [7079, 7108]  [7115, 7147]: 5.3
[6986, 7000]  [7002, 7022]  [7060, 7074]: -0.5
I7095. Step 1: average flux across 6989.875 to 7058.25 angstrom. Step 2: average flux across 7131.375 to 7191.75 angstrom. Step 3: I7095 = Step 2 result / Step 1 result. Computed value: 0.83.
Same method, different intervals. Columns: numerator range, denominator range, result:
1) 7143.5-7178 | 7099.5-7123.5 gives 1.17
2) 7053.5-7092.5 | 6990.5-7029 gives 0.94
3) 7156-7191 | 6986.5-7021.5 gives 0.87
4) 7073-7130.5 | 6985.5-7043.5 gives 0.81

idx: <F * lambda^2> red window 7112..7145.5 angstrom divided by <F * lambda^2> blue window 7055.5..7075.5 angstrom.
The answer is 0.84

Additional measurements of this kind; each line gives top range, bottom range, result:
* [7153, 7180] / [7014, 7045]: 0.88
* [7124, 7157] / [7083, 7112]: 1.08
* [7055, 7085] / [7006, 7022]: 0.97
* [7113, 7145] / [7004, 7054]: 0.85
